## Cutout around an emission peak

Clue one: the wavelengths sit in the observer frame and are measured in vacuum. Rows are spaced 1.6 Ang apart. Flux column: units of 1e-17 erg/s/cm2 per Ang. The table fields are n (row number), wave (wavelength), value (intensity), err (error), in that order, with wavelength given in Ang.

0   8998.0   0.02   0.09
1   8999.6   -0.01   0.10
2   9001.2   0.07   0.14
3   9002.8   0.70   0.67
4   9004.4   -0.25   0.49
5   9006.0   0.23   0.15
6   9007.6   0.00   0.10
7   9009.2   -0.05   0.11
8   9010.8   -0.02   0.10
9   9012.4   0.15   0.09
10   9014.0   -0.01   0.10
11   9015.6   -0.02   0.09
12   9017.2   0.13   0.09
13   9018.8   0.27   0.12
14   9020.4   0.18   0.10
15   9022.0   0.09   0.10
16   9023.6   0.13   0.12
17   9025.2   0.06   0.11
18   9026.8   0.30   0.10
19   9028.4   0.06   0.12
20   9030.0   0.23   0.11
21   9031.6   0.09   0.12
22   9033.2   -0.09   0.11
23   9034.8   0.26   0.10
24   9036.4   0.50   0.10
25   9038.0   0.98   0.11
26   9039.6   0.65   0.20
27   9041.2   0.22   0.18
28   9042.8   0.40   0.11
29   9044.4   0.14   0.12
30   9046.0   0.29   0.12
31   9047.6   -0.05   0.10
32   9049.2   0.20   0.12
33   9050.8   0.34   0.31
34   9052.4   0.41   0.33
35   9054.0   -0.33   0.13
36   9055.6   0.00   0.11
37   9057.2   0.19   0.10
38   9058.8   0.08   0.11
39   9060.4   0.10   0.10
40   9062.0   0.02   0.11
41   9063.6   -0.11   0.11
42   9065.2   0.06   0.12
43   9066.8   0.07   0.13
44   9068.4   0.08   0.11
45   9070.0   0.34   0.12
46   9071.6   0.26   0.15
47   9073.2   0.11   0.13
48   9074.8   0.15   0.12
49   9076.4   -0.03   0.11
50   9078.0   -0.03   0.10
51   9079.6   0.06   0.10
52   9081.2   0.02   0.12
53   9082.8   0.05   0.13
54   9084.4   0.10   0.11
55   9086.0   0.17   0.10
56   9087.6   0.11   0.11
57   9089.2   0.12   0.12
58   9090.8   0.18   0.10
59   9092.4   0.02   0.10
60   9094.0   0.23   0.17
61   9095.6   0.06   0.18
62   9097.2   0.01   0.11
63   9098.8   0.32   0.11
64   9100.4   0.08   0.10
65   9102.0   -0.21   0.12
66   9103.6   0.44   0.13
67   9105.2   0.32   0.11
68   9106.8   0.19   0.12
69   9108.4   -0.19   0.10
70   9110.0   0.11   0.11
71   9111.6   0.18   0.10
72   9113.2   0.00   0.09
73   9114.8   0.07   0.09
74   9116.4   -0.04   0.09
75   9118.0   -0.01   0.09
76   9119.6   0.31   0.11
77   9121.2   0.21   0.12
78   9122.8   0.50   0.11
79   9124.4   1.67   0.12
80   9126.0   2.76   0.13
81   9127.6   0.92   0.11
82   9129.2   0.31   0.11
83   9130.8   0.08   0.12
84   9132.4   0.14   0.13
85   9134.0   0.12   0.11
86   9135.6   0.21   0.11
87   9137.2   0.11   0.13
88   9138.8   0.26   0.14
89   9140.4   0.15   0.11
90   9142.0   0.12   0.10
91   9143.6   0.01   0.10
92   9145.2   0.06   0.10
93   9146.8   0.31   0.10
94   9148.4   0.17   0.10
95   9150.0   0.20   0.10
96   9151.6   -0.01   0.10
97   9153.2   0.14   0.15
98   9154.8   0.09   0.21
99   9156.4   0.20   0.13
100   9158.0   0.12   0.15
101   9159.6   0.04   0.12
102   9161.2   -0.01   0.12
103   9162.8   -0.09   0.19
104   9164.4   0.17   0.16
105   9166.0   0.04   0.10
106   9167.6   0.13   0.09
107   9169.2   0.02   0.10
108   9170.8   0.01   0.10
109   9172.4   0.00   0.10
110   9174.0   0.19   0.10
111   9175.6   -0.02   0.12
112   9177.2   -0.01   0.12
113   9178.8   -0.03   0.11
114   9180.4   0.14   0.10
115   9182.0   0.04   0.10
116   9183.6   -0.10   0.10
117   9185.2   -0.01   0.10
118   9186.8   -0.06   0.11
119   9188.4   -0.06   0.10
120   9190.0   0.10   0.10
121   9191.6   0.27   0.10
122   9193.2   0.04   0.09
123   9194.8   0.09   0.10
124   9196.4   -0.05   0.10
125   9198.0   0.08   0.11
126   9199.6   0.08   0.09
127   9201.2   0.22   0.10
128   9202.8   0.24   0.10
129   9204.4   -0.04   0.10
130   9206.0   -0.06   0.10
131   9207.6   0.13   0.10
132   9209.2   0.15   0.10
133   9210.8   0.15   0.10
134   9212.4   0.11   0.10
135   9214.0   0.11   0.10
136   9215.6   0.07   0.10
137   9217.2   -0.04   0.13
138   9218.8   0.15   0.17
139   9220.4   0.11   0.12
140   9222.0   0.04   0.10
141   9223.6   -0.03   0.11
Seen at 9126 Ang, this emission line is [O III] 5007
